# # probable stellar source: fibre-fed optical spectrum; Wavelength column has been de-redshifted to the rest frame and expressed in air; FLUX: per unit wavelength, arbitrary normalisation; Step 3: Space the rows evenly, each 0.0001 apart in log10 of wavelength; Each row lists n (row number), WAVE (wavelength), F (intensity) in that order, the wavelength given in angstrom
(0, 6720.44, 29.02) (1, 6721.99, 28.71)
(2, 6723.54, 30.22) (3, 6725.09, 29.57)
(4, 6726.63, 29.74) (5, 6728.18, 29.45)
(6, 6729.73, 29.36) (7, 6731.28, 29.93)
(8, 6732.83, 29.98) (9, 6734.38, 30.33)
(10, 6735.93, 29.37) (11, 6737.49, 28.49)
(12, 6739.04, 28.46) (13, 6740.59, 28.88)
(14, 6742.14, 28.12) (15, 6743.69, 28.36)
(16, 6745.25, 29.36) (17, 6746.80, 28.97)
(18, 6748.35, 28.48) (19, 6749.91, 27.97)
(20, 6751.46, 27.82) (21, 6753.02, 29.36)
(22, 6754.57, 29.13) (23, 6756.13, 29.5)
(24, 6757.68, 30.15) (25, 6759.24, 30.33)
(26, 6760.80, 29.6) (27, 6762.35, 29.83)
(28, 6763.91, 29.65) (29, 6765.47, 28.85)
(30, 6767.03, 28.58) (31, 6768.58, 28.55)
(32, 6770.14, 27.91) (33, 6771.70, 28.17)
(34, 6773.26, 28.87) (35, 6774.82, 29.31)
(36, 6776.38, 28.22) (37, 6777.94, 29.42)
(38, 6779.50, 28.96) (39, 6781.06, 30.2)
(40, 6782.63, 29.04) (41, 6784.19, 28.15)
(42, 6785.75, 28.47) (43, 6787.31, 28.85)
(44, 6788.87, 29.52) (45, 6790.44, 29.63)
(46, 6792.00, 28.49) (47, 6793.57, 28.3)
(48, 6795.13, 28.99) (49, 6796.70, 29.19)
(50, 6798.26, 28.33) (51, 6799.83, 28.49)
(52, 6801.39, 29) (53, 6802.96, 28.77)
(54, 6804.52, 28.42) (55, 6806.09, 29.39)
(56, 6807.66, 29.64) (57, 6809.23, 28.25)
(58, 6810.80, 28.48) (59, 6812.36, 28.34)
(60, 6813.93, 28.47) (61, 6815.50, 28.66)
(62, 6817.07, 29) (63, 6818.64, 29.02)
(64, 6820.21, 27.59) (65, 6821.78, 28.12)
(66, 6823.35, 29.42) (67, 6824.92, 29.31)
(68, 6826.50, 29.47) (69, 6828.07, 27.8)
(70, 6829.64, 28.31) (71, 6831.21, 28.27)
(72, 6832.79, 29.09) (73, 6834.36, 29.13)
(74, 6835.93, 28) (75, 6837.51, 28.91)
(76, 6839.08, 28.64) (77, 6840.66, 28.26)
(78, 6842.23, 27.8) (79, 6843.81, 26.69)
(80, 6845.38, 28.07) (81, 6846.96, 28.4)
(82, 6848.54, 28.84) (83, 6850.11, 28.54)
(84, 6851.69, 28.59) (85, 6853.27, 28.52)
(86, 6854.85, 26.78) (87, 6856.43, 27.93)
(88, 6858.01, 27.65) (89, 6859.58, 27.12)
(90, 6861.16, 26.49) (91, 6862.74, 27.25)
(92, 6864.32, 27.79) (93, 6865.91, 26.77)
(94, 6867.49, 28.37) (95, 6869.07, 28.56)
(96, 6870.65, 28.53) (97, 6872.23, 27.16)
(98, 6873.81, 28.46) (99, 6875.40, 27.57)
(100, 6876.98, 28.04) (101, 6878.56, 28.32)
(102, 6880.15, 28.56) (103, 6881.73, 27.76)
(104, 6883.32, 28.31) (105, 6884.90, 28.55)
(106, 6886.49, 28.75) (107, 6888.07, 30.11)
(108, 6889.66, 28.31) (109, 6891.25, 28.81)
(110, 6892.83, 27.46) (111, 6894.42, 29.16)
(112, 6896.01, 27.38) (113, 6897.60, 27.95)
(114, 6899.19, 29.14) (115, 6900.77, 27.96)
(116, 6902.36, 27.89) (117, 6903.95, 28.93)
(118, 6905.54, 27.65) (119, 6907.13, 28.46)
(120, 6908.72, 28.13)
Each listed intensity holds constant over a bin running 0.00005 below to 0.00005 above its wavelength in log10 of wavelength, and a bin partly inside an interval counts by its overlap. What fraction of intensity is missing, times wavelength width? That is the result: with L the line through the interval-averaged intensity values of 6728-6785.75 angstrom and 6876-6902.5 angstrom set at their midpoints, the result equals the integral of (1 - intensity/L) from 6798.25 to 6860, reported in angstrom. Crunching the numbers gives 0.5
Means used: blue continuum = 29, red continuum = 28.4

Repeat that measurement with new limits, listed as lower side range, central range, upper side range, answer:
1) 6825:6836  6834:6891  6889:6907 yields 0.7 angstrom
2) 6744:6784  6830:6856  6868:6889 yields 0.3 angstrom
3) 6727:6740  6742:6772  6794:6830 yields 0.2 angstrom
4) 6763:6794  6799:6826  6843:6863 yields -0.4 angstrom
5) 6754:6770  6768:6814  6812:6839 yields 0.4 angstrom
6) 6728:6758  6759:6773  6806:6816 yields 0.0 angstrom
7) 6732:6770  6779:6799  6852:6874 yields -0.2 angstrom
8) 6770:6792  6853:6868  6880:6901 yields 0.6 angstrom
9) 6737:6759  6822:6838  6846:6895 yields -0.2 angstrom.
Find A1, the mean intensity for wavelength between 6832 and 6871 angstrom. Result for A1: 28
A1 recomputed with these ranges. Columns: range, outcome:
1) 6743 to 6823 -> 28.9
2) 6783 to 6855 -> 28.6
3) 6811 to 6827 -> 28.7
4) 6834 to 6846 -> 28.2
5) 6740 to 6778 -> 28.9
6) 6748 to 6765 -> 29.3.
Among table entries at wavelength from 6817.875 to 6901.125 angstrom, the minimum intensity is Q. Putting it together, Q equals 26.49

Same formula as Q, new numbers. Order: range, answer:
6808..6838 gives 27.59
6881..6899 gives 27.38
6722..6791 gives 27.82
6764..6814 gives 27.91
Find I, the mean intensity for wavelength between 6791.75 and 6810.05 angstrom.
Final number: 28.8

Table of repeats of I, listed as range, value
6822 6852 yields 28.5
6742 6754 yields 28.6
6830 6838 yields 28.6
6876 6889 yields 28.5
